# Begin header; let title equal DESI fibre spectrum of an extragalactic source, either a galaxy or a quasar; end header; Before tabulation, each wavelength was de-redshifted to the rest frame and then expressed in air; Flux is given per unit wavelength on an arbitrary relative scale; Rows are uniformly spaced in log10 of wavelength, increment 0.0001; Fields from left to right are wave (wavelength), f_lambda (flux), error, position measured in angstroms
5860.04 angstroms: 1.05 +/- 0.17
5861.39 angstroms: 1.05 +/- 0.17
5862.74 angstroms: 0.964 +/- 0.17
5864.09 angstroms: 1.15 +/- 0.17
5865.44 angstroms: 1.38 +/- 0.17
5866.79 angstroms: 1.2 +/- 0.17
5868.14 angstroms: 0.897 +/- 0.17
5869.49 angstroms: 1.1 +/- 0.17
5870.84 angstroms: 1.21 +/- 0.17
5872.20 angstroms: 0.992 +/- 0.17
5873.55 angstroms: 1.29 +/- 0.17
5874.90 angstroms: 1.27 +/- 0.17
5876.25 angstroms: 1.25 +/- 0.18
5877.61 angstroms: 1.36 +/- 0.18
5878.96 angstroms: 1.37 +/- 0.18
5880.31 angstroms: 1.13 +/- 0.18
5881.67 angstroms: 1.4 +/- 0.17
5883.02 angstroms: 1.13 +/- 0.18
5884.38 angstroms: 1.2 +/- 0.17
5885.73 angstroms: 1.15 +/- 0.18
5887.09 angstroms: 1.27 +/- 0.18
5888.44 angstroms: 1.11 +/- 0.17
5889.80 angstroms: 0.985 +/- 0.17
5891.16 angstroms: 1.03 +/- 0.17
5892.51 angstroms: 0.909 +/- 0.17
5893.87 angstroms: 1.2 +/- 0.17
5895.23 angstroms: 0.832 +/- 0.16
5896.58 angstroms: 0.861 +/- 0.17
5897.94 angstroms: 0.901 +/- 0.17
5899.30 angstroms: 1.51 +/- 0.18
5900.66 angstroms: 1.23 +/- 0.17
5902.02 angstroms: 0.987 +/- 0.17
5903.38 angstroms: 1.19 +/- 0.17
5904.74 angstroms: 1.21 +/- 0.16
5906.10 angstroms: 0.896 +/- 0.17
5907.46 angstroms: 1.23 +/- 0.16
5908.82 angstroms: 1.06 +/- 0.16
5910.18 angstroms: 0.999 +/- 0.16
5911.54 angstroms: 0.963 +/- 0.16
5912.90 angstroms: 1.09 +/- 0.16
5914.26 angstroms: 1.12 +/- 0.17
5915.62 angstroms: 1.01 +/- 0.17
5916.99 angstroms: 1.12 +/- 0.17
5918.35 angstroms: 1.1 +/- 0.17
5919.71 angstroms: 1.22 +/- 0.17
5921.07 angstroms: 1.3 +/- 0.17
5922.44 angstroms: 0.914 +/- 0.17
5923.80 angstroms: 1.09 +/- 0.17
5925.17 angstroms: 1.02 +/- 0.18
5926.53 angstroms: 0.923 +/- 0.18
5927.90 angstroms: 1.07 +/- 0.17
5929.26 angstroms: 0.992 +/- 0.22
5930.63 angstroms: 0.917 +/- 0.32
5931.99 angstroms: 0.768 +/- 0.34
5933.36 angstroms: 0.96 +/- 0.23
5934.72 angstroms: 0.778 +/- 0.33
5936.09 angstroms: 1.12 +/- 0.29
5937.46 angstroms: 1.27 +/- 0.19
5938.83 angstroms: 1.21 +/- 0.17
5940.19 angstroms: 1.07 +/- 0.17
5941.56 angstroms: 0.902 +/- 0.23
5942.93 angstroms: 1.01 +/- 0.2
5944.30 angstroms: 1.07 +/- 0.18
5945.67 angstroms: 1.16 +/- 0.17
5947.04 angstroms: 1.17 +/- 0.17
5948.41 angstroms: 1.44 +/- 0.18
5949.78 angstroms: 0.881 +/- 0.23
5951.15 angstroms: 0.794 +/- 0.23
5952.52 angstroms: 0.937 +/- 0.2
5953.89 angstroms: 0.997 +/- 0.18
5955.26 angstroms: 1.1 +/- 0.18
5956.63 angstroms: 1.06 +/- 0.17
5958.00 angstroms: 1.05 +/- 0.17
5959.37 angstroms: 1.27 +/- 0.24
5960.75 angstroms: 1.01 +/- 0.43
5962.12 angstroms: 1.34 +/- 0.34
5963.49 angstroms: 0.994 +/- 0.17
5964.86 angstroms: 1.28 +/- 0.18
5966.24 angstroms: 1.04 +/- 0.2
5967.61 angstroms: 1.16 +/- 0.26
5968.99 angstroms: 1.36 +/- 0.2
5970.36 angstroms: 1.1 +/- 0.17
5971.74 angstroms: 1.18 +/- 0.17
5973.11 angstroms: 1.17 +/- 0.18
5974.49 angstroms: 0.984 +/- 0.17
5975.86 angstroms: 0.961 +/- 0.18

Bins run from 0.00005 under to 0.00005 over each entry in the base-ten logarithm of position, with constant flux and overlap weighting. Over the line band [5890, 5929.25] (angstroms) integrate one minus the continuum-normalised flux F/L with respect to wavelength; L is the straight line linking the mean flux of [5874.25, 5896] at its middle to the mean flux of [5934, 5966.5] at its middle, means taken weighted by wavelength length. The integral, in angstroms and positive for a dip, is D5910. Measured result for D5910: 2.2 angstroms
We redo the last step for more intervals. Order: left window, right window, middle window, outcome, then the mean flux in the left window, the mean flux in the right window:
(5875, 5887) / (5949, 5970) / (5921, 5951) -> 2.58 angstroms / 1.25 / 1.09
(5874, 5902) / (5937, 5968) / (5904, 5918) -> 0.75 angstroms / 1.15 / 1.09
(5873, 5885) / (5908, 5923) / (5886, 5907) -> 1.79 angstroms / 1.27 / 1.08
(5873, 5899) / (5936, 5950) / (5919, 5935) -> 1.83 angstroms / 1.14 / 1.13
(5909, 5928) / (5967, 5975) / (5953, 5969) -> 0.25 angstroms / 1.07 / 1.16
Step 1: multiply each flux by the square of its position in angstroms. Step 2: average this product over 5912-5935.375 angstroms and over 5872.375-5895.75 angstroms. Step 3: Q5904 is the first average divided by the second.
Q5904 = 0.9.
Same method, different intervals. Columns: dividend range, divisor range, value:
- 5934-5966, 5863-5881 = 0.93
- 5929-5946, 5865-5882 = 0.85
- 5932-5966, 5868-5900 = 0.96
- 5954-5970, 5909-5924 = 1.07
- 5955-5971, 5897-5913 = 1.06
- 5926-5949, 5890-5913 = 1.00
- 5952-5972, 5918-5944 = 1.10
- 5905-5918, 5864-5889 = 0.89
